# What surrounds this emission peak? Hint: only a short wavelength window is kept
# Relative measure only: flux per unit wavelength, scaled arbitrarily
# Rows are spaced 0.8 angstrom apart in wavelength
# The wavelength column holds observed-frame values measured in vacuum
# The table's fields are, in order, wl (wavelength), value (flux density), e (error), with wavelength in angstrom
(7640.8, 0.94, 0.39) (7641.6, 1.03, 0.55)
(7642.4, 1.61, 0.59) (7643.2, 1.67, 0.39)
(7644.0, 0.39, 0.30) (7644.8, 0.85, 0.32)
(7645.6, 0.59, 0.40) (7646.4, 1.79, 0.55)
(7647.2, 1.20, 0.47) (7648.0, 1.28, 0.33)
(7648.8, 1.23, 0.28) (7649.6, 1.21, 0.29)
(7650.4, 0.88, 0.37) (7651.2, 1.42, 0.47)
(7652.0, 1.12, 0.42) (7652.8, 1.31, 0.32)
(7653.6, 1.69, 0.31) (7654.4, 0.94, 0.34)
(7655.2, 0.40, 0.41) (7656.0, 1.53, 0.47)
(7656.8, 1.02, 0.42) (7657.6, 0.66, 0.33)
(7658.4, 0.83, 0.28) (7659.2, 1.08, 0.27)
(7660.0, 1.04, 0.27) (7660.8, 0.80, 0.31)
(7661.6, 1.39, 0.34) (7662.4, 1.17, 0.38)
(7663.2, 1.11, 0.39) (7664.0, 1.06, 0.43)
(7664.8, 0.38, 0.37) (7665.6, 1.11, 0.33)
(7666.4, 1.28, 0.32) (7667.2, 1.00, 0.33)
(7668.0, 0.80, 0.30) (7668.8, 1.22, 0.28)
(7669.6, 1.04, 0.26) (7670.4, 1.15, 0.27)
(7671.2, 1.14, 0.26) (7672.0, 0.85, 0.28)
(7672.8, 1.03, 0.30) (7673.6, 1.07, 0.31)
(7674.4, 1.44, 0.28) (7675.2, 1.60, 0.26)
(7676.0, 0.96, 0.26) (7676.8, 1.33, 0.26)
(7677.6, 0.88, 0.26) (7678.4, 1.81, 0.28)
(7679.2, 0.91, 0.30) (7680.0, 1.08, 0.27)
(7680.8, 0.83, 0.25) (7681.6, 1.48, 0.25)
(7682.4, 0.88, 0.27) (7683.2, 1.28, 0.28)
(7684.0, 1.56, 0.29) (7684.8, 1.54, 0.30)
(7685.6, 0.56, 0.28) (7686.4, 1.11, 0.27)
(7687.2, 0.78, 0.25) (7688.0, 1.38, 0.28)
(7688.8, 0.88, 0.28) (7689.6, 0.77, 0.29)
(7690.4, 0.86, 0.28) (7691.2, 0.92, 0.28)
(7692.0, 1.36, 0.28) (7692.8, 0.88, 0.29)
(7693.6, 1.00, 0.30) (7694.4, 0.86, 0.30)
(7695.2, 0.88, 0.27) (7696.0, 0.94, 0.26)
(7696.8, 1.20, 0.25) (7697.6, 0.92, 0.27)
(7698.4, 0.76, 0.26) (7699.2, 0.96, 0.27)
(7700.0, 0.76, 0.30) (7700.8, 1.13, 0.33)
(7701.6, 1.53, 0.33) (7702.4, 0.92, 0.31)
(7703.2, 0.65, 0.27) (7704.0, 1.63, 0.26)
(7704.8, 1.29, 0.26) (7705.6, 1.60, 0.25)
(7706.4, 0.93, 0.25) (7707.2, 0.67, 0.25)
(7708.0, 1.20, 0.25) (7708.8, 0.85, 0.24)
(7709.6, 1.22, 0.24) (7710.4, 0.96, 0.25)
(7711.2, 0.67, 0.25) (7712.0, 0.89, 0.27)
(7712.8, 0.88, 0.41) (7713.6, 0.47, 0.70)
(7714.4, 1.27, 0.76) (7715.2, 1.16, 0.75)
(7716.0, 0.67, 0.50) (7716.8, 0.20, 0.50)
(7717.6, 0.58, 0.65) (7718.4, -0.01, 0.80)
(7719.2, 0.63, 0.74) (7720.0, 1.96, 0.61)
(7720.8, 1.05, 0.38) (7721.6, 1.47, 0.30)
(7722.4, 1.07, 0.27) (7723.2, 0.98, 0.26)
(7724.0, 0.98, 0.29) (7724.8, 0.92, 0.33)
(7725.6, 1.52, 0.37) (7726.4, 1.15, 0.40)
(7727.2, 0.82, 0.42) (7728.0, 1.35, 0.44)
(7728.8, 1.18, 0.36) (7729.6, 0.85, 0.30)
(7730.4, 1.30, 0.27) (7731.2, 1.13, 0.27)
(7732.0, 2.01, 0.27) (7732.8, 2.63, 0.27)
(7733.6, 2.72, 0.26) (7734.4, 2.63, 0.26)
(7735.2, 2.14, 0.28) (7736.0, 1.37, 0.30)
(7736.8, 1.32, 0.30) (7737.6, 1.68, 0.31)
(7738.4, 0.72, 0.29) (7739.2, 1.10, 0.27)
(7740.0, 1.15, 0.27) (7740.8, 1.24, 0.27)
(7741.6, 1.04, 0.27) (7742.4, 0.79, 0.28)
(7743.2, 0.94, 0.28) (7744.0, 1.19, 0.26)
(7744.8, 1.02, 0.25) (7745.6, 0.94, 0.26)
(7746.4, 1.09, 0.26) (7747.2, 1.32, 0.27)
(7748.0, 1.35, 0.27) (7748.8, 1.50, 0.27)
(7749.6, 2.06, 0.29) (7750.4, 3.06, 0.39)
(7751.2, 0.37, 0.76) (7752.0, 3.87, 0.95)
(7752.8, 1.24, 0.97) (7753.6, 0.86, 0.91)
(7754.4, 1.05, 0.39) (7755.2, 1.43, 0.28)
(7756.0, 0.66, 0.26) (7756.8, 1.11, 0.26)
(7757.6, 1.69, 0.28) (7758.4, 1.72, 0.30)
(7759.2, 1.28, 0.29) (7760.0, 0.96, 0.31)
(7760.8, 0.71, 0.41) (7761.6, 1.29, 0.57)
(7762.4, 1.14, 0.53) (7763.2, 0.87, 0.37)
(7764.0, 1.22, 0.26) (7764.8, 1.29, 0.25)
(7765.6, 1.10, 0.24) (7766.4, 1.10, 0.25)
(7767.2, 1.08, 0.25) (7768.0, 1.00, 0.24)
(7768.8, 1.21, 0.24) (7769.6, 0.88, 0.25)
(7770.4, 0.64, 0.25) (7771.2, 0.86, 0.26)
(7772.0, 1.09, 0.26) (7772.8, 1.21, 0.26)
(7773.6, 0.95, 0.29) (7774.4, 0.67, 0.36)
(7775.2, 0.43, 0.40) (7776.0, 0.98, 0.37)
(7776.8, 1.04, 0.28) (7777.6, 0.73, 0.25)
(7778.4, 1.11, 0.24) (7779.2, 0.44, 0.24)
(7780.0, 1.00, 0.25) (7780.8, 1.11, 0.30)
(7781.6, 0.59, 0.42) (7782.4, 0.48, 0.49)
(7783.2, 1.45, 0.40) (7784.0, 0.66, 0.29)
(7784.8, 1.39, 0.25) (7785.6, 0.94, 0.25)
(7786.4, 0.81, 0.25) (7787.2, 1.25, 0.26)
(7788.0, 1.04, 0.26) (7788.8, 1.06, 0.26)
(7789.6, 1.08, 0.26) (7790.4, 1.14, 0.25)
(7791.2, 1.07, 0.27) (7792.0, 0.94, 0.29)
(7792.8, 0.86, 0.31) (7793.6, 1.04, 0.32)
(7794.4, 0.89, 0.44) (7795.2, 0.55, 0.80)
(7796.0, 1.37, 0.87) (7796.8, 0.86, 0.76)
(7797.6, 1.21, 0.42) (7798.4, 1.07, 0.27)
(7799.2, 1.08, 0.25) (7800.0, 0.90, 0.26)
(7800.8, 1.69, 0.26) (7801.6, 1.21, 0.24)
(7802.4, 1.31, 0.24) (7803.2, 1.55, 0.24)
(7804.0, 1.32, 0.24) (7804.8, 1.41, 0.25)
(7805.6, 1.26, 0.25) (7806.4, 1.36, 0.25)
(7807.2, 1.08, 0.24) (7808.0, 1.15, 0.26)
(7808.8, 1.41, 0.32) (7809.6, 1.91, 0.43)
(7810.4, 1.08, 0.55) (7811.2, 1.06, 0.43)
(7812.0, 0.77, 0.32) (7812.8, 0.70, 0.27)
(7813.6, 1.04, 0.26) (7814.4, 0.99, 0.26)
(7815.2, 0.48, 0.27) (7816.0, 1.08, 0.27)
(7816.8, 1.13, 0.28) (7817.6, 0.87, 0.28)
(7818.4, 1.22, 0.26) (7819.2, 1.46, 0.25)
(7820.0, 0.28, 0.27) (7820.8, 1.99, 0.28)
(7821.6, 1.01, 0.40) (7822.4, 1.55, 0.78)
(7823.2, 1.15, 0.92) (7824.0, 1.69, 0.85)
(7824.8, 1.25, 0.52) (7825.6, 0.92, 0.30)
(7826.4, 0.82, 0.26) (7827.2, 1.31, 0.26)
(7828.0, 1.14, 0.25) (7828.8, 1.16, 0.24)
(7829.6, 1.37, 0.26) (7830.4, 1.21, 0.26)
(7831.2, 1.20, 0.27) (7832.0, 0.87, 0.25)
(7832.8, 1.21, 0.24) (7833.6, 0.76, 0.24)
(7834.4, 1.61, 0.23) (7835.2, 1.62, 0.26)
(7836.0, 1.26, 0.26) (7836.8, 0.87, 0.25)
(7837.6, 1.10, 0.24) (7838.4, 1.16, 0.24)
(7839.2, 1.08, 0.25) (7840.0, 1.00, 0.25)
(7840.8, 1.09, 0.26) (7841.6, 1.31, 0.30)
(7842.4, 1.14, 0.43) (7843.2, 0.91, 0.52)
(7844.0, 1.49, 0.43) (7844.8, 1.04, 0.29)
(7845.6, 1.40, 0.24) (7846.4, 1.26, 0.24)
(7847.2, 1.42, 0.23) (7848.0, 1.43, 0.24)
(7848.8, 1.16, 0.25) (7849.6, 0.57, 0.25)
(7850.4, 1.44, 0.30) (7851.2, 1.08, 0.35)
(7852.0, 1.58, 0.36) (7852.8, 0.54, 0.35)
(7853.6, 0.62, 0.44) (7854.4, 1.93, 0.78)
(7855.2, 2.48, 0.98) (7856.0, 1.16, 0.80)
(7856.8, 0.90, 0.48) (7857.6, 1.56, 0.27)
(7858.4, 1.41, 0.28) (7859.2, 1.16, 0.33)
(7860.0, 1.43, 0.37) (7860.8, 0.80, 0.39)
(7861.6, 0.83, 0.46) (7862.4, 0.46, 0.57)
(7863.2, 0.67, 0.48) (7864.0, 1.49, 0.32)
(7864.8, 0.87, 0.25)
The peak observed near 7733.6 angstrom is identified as [S II] 6716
